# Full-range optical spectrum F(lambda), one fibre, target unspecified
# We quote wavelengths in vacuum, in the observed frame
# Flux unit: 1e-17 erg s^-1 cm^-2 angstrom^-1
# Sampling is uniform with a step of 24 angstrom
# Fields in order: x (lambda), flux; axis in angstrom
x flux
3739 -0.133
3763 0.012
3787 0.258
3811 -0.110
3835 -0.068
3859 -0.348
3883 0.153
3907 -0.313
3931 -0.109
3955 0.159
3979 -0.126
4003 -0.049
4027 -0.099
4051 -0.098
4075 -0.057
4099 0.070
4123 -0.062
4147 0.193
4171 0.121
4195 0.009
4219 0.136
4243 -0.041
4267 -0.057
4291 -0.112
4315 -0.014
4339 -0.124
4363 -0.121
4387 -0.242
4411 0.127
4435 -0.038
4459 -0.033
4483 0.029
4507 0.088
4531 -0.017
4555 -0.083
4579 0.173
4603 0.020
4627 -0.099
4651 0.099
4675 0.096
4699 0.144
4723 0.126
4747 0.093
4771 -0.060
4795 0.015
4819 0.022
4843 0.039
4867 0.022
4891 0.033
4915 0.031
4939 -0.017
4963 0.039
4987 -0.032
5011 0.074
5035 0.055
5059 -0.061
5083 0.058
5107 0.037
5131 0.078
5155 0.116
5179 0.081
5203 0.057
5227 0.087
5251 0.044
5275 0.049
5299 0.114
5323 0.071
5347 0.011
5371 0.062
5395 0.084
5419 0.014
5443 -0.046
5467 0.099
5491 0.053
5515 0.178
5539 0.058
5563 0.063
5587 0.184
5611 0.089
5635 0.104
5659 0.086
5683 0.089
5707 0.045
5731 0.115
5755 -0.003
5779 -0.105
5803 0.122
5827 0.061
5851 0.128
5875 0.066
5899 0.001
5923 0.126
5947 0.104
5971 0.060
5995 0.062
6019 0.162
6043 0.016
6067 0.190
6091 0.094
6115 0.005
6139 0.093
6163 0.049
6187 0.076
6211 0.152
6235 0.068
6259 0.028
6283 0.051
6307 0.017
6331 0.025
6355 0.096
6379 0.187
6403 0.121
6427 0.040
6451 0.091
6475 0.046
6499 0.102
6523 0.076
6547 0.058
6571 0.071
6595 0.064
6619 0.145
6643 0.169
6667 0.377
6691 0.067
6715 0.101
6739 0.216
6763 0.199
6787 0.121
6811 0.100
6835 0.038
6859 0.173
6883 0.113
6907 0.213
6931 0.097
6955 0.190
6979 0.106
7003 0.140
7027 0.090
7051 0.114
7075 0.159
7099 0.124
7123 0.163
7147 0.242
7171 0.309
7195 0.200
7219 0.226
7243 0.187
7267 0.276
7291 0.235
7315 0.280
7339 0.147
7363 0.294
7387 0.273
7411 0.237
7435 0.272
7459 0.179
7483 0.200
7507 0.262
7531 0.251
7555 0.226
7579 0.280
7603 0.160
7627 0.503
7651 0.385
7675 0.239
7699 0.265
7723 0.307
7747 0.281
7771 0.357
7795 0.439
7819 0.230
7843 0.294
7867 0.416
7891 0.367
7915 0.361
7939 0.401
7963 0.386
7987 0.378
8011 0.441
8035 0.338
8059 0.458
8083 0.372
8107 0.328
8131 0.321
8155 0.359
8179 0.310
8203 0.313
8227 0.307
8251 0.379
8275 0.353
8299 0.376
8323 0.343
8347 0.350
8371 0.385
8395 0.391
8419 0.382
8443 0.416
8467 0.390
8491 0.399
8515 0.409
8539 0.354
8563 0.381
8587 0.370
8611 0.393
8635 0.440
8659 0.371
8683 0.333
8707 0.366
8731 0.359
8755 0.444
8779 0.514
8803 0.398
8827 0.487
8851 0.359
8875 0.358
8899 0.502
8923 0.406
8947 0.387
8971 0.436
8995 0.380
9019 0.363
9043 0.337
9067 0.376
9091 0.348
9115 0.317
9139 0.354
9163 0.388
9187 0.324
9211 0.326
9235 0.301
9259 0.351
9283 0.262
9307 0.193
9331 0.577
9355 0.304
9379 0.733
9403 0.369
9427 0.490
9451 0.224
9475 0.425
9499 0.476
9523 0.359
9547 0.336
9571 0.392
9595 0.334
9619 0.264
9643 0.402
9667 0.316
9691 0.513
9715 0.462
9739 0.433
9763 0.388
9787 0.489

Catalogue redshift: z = 0.786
